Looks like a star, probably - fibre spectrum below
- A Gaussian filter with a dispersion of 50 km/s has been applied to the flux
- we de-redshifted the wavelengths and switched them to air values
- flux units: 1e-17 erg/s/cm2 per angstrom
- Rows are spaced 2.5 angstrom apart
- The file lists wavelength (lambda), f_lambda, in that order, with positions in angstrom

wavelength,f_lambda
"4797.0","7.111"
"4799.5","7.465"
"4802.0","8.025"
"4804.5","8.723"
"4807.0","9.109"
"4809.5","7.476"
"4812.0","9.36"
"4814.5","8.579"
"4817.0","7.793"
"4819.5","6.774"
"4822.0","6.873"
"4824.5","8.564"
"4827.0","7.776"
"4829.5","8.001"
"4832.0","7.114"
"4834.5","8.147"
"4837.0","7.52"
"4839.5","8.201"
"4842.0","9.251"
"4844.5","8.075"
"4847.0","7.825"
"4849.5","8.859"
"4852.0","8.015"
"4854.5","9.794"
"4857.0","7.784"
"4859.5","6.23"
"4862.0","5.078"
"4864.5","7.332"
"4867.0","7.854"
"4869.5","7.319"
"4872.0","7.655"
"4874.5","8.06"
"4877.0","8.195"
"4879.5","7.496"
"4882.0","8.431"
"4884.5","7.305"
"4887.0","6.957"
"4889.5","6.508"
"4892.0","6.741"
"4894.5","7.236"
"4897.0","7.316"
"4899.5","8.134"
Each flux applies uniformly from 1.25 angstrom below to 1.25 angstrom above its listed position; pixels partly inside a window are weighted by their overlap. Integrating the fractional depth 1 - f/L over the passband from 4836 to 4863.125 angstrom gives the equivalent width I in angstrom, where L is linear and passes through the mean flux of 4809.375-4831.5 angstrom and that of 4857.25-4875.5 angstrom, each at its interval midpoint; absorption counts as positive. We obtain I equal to -1.79 angstrom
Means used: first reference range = 7.91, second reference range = 7.1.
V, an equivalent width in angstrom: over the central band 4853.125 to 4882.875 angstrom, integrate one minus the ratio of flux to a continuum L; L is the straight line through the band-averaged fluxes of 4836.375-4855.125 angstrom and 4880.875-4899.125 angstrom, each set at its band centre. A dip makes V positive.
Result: 0.9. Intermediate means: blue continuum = 8.43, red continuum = 7.25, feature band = 7.59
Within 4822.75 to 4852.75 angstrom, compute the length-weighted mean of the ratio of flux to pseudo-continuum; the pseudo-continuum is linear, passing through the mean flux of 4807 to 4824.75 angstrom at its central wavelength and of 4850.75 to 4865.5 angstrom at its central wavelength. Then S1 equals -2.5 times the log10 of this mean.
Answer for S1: -0.06 mag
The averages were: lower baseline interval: 7.96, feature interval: 8.09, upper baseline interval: 7.37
